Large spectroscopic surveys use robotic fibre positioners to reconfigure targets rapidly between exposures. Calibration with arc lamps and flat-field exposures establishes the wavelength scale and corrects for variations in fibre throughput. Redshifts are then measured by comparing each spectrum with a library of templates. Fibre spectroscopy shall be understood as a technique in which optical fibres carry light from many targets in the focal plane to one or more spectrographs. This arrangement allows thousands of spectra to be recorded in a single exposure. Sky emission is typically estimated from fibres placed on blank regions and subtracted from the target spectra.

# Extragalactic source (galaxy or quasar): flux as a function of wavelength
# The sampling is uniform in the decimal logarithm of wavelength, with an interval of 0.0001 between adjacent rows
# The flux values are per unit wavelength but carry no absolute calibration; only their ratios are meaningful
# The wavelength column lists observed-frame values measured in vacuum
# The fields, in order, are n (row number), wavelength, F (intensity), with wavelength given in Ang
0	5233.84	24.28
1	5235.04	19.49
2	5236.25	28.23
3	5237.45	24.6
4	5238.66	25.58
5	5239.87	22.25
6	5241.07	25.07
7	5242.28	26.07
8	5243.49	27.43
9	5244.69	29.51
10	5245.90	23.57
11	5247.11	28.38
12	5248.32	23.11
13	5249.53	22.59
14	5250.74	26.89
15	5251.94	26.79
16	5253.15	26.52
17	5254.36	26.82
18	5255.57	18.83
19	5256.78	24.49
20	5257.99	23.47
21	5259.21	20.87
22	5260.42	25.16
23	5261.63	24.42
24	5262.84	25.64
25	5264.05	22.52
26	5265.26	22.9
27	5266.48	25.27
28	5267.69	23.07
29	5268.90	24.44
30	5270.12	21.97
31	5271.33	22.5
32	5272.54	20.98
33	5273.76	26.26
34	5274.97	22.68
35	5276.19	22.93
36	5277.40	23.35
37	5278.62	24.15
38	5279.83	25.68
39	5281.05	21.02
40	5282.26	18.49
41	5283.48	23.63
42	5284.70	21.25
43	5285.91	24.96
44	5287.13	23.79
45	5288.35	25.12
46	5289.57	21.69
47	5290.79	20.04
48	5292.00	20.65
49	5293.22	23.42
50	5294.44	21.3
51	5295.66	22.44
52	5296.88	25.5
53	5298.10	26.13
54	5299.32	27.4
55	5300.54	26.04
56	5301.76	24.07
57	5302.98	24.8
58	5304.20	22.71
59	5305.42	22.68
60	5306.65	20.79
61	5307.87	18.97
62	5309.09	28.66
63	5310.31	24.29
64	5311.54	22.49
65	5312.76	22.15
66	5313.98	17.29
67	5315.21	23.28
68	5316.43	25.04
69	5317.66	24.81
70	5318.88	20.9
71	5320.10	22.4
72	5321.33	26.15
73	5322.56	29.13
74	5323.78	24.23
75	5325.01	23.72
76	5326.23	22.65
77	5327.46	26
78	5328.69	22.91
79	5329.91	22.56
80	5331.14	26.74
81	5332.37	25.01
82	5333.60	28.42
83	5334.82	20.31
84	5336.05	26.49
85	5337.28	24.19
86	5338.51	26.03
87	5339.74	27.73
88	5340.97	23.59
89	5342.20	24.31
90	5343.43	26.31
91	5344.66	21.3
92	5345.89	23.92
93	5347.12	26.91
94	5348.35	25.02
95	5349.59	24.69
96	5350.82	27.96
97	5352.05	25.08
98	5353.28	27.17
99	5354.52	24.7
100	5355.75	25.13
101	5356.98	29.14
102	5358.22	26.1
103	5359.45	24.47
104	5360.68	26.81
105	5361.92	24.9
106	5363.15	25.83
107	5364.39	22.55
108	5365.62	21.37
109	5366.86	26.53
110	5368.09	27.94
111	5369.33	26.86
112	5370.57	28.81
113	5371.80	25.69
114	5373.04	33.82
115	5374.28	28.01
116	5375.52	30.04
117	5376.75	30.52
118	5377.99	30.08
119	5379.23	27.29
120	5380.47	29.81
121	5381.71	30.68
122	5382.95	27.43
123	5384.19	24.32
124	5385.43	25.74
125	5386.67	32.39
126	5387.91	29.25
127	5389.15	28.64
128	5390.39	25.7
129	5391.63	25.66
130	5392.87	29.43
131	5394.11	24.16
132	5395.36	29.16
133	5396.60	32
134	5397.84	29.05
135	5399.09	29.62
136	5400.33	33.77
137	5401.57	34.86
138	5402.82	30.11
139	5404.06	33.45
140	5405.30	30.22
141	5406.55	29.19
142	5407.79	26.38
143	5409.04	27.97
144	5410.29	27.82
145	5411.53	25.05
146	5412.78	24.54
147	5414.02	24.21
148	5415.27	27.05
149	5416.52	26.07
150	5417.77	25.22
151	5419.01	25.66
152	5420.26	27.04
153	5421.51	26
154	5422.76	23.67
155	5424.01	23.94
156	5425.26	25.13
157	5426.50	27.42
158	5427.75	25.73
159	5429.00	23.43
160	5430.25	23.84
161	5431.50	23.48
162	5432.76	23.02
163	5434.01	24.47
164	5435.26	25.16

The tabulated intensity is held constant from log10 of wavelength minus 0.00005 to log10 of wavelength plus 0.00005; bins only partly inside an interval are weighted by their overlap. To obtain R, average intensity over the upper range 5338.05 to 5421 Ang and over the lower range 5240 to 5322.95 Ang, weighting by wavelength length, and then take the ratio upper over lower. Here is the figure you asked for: 1.1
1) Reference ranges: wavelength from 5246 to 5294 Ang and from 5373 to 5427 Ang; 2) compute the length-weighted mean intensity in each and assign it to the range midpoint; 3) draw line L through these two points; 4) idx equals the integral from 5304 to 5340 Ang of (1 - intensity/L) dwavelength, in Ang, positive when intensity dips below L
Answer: 2.0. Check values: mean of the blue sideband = 23.5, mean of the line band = 23.9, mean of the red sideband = 28.1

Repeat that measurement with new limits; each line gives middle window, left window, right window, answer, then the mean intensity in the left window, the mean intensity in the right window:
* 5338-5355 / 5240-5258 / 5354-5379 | 0.87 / 25.3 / 27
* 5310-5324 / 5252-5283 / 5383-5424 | 0.88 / 23.4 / 27.8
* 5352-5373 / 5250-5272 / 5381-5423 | 0.65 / 24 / 28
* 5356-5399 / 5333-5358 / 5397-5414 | -0.30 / 25.4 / 29.2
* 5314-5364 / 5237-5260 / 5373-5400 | 4.46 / 24.9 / 28.7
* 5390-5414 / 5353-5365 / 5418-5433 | -3.42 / 25.6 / 24.9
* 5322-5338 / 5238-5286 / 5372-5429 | 0.73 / 24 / 28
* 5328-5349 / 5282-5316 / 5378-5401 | 0.55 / 23.1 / 28.6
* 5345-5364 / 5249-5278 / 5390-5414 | 0.93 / 23.8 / 28.8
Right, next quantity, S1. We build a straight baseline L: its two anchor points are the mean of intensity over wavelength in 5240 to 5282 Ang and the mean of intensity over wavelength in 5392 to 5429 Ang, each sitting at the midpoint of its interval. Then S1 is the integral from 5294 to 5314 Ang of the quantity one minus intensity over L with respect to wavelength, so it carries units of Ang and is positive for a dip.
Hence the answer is 1.3 Ang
